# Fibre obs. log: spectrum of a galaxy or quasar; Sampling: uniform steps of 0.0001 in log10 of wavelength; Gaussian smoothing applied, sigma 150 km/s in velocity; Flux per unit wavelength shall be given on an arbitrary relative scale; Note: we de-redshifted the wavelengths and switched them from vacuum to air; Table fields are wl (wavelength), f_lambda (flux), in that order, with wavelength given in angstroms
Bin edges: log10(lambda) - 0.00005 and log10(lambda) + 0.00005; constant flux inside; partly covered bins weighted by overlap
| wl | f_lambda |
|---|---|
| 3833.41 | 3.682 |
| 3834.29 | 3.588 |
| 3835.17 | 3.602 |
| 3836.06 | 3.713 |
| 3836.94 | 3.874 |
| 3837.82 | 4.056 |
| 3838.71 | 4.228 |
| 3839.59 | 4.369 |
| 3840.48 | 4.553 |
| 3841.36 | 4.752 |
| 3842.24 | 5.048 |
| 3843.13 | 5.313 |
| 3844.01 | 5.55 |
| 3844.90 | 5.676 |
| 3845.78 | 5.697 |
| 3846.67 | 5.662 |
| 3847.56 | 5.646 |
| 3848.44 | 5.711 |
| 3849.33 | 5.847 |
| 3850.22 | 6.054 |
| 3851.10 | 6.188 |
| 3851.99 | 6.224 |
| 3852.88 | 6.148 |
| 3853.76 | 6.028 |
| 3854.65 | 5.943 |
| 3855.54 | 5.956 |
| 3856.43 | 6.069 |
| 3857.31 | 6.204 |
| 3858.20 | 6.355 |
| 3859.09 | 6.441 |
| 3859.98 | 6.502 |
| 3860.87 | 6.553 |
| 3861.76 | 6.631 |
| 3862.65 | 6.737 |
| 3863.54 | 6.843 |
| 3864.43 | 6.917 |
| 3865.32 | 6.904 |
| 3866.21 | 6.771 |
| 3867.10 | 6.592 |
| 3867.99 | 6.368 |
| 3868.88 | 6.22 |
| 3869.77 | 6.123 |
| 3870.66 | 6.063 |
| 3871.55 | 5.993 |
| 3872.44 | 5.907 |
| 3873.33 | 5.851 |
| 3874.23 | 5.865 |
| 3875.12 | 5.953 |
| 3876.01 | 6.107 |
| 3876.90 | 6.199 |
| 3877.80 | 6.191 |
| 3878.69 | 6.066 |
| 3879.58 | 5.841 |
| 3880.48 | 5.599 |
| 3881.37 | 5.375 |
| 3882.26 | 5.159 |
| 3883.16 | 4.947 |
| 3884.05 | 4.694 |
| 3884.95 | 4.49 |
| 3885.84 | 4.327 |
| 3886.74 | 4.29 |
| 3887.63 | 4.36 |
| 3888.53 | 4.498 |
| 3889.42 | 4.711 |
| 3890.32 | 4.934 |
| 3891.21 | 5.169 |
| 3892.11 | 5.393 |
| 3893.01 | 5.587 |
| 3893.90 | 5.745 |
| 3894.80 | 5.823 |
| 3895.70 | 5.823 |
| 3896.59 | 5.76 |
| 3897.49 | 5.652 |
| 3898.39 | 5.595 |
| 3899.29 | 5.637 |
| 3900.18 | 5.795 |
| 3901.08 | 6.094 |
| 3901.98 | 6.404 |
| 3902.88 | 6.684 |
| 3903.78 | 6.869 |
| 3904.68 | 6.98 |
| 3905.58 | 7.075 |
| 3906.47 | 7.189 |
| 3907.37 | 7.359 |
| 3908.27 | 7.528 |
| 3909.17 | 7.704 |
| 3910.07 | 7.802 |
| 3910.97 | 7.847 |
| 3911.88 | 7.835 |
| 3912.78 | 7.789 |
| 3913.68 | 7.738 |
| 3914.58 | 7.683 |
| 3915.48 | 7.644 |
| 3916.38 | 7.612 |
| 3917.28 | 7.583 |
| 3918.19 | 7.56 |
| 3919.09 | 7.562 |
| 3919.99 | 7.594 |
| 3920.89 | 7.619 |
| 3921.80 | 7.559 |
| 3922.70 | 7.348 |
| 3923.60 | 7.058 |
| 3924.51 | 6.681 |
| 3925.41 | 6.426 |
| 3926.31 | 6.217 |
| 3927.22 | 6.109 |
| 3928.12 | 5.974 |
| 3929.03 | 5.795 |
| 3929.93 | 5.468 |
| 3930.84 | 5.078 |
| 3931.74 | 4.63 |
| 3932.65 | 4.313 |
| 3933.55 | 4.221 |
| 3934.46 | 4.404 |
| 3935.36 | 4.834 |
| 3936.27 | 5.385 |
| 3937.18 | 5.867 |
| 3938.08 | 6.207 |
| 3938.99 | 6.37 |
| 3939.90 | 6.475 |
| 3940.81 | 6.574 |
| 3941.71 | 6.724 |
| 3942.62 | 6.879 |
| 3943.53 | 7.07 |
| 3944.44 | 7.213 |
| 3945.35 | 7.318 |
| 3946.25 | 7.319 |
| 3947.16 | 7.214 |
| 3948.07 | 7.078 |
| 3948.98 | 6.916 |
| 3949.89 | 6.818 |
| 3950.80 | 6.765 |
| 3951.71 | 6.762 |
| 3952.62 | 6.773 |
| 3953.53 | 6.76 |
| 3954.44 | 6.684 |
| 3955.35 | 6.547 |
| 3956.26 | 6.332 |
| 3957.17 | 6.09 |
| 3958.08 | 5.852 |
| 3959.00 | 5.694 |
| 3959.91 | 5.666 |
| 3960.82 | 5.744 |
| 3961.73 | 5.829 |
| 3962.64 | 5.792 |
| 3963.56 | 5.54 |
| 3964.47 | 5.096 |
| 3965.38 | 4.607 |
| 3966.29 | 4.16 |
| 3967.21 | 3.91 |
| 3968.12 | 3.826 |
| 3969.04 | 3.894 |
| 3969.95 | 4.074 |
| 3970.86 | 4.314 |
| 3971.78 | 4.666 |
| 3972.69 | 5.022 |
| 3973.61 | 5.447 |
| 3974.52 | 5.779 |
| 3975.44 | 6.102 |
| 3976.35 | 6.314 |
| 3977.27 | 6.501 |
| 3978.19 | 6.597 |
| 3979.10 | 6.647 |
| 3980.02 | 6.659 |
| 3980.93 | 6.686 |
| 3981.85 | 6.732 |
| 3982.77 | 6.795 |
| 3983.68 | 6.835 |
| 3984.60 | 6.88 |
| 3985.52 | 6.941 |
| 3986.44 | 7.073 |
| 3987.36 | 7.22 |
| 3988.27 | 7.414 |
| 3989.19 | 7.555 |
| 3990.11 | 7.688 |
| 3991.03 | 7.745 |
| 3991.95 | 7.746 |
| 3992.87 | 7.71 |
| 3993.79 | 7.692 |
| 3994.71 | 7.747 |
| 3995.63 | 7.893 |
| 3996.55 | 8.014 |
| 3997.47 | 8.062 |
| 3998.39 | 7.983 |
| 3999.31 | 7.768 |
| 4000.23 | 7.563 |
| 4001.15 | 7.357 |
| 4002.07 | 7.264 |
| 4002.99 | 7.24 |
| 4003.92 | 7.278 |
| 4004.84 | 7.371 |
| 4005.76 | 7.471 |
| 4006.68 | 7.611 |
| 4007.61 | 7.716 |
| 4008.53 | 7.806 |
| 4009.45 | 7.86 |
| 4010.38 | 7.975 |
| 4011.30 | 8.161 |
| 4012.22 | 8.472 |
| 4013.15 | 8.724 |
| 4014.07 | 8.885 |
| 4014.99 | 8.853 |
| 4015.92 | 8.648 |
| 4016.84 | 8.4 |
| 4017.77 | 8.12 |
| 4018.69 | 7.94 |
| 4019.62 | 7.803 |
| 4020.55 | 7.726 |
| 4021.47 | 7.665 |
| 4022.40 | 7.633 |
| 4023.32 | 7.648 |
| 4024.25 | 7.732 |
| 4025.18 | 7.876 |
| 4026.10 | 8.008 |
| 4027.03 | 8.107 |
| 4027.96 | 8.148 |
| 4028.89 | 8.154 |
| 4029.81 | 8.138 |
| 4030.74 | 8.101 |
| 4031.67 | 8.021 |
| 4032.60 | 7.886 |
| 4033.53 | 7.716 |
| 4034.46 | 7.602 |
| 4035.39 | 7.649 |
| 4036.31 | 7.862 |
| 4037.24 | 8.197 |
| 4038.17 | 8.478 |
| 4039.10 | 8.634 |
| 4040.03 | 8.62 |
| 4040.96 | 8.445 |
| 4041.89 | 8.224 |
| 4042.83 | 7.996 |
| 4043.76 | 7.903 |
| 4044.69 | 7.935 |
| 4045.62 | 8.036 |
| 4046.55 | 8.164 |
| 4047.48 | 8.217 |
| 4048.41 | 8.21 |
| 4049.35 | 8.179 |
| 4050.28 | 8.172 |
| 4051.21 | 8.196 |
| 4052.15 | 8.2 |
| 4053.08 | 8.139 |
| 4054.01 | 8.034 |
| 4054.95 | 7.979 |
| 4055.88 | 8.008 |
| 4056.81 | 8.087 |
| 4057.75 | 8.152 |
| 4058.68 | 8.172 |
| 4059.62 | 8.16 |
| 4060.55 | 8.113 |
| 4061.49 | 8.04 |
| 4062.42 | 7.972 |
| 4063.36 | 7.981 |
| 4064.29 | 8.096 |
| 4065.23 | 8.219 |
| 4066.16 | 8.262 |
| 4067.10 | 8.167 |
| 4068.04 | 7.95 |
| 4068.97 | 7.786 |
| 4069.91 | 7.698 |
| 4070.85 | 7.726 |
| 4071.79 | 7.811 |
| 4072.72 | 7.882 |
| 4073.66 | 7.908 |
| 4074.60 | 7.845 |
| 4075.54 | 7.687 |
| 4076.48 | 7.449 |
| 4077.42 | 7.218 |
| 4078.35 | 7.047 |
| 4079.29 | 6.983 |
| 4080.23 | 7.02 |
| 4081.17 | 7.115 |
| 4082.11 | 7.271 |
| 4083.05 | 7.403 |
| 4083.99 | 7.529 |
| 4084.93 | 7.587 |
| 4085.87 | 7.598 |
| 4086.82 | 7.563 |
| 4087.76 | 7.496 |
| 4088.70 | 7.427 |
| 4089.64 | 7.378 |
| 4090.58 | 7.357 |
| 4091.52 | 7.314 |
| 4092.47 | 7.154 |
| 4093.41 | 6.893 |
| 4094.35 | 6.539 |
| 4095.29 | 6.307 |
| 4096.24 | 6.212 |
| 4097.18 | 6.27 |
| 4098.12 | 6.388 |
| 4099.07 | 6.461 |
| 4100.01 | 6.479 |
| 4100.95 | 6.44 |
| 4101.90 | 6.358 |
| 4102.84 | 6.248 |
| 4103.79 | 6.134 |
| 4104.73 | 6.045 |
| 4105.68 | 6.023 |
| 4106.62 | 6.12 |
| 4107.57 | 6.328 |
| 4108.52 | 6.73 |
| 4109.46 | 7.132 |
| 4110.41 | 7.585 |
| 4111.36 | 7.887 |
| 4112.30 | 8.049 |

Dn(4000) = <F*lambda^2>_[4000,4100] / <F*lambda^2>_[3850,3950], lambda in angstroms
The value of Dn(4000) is 1.34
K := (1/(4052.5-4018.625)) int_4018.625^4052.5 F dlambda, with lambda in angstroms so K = 8.03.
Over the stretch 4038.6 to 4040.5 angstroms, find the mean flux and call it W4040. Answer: 8.63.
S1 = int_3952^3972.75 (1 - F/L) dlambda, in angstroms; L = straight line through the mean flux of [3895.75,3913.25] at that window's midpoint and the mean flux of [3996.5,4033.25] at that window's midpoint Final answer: 5.7 angstroms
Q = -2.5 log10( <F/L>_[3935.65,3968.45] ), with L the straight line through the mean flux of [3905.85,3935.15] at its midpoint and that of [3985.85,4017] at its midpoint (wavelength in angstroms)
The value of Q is 0.16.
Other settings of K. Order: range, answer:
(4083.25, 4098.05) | 7.09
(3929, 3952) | 6.15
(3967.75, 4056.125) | 7.51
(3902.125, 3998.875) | 6.52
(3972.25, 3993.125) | 6.78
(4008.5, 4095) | 7.89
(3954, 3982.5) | 5.58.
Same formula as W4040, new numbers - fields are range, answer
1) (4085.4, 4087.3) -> 7.55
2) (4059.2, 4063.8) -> 8.05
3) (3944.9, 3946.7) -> 7.35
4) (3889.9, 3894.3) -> 5.37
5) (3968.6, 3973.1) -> 4.4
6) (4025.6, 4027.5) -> 8.06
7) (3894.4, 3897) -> 5.81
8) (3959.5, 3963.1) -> 5.76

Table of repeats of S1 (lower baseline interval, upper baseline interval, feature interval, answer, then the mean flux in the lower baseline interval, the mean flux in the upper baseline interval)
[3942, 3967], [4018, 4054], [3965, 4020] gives 1.2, 6.29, 8.04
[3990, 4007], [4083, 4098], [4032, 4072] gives -4.1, 7.64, 7.1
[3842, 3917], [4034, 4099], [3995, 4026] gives -2.8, 6.13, 7.72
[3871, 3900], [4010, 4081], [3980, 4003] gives -0.9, 5.43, 8.01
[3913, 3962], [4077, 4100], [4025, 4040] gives -2.7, 6.48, 7.05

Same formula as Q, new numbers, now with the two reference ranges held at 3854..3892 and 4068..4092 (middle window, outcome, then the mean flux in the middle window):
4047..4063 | -0.12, 8.12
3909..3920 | -0.24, 7.69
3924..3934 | 0.13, 5.55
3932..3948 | 0.04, 6.15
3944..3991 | 0.07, 6.17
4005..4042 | -0.15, 8.06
